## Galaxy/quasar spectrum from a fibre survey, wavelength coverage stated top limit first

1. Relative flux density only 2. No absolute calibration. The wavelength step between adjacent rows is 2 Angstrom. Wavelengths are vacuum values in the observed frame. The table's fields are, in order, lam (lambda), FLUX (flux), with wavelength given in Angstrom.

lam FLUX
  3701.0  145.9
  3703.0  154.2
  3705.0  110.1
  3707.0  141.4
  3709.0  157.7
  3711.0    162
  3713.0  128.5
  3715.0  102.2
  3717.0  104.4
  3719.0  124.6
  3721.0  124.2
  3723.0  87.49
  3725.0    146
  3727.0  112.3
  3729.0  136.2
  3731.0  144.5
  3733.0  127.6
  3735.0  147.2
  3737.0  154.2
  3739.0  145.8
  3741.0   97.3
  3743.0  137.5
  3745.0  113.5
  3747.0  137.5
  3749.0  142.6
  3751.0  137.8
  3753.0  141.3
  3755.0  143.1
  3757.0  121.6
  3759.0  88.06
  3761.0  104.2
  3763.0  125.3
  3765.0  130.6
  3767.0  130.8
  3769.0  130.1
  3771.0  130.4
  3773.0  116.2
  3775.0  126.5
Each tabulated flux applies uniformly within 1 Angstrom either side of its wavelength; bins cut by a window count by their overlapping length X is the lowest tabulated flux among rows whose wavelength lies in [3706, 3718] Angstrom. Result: 102.2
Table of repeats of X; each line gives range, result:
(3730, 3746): 97.3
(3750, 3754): 137.8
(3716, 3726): 87.49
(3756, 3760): 88.06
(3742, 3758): 113.5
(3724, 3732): 112.3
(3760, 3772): 104.2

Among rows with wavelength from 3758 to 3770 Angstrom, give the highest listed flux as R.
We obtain 130.8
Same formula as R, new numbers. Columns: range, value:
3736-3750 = 154.2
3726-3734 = 144.5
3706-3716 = 162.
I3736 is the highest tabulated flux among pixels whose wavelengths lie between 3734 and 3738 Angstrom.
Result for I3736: 154.2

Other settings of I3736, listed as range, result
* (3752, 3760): 143.1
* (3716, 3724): 124.6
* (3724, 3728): 146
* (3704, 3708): 141.4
